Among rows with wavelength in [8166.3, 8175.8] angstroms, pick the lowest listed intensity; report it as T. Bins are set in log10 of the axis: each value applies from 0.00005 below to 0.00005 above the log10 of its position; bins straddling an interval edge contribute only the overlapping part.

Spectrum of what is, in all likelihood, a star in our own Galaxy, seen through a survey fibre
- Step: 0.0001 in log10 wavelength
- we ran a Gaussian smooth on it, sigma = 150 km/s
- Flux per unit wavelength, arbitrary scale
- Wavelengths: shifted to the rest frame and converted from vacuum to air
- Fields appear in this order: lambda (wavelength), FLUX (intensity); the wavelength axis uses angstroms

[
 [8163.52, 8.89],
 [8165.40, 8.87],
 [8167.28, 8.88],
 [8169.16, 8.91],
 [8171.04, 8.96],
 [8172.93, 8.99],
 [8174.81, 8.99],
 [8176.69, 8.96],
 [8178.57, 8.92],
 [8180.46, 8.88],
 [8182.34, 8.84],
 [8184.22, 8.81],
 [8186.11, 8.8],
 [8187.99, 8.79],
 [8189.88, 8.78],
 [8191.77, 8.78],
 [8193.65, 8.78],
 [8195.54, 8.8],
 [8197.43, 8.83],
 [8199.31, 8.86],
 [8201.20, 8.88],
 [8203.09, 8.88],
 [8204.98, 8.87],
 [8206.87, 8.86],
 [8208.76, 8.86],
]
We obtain 8.88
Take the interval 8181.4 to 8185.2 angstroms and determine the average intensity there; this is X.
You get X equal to 8.83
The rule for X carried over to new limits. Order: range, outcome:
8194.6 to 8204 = 8.85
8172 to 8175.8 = 9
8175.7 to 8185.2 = 8.88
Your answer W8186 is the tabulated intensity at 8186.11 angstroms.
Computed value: 8.8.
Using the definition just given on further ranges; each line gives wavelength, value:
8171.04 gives 8.96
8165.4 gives 8.87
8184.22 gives 8.81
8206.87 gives 8.86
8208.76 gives 8.86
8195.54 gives 8.8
